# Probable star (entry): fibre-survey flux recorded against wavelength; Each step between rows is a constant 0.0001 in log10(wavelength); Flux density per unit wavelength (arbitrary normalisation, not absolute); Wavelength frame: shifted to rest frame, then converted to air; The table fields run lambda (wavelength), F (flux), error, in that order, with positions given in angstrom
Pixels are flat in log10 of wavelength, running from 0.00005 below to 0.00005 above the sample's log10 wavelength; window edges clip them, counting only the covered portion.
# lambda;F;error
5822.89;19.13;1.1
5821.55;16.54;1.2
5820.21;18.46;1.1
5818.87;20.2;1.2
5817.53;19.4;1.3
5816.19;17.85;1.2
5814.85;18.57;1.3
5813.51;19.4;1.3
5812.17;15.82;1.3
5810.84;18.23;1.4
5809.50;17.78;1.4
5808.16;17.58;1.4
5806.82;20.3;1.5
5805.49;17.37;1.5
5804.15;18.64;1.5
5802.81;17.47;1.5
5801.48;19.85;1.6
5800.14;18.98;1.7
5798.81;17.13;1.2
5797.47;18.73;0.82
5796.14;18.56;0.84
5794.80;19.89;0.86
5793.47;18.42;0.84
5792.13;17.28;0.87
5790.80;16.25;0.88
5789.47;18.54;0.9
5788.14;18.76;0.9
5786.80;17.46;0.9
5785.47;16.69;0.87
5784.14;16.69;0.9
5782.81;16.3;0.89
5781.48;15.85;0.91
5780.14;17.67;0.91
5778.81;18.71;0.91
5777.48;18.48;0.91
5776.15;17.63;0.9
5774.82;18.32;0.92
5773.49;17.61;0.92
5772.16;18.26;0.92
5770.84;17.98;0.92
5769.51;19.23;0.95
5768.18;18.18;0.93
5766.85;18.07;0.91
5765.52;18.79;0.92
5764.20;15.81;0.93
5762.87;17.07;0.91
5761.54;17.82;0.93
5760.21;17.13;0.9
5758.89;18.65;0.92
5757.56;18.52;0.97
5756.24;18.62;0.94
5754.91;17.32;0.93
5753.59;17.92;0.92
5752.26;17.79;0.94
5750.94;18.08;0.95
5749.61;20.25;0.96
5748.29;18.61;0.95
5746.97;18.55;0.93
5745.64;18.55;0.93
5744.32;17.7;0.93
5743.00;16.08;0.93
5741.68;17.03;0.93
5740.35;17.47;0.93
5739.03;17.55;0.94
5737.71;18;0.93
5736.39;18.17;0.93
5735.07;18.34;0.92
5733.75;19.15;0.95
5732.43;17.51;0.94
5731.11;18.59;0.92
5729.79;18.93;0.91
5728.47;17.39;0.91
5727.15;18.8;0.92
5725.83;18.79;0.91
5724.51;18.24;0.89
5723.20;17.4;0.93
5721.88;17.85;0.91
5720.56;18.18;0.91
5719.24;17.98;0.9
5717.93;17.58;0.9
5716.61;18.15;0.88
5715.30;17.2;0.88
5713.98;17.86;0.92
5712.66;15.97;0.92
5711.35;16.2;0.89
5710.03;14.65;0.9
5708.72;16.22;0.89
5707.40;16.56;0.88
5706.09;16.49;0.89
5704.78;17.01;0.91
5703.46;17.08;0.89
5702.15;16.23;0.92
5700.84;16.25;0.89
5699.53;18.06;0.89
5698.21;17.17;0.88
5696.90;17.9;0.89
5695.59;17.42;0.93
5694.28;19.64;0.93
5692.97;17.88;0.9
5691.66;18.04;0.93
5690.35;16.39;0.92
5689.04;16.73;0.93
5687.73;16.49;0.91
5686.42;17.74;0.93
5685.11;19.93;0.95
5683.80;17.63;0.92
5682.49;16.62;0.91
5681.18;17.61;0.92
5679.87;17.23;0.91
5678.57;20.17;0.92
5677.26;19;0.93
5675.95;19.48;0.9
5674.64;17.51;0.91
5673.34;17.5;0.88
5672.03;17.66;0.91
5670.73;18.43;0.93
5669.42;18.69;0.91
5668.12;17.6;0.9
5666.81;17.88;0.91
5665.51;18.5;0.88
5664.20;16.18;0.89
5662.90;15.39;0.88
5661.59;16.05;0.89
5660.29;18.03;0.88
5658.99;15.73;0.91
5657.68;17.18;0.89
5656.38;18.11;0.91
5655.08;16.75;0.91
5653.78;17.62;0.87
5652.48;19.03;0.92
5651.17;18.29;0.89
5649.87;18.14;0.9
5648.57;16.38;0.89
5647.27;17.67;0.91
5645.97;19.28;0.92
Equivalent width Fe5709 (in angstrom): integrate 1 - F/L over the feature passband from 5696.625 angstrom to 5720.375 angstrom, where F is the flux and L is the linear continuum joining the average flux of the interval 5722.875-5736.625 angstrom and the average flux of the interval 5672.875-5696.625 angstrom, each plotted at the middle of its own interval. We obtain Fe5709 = 1.6 angstrom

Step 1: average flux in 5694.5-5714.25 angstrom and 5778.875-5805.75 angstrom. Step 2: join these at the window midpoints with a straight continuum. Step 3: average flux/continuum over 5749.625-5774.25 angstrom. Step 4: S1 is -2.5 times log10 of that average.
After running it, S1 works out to -0.032 mag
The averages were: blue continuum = 16.8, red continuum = 17.8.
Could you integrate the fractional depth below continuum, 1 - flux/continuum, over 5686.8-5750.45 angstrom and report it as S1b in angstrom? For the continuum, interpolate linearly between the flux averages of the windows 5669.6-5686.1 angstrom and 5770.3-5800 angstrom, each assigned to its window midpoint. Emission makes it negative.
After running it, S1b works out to 1.7 angstrom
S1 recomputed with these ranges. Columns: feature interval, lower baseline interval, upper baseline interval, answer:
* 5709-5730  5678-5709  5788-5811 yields 0.01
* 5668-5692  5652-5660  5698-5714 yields -0.06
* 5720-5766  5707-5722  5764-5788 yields -0.04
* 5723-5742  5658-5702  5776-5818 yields -0.02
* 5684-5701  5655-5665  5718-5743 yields -0.03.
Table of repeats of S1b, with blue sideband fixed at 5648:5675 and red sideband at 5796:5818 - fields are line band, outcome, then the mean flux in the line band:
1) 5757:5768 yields 0.2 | 17.7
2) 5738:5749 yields 0.1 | 17.7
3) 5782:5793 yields 0.6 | 17.3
